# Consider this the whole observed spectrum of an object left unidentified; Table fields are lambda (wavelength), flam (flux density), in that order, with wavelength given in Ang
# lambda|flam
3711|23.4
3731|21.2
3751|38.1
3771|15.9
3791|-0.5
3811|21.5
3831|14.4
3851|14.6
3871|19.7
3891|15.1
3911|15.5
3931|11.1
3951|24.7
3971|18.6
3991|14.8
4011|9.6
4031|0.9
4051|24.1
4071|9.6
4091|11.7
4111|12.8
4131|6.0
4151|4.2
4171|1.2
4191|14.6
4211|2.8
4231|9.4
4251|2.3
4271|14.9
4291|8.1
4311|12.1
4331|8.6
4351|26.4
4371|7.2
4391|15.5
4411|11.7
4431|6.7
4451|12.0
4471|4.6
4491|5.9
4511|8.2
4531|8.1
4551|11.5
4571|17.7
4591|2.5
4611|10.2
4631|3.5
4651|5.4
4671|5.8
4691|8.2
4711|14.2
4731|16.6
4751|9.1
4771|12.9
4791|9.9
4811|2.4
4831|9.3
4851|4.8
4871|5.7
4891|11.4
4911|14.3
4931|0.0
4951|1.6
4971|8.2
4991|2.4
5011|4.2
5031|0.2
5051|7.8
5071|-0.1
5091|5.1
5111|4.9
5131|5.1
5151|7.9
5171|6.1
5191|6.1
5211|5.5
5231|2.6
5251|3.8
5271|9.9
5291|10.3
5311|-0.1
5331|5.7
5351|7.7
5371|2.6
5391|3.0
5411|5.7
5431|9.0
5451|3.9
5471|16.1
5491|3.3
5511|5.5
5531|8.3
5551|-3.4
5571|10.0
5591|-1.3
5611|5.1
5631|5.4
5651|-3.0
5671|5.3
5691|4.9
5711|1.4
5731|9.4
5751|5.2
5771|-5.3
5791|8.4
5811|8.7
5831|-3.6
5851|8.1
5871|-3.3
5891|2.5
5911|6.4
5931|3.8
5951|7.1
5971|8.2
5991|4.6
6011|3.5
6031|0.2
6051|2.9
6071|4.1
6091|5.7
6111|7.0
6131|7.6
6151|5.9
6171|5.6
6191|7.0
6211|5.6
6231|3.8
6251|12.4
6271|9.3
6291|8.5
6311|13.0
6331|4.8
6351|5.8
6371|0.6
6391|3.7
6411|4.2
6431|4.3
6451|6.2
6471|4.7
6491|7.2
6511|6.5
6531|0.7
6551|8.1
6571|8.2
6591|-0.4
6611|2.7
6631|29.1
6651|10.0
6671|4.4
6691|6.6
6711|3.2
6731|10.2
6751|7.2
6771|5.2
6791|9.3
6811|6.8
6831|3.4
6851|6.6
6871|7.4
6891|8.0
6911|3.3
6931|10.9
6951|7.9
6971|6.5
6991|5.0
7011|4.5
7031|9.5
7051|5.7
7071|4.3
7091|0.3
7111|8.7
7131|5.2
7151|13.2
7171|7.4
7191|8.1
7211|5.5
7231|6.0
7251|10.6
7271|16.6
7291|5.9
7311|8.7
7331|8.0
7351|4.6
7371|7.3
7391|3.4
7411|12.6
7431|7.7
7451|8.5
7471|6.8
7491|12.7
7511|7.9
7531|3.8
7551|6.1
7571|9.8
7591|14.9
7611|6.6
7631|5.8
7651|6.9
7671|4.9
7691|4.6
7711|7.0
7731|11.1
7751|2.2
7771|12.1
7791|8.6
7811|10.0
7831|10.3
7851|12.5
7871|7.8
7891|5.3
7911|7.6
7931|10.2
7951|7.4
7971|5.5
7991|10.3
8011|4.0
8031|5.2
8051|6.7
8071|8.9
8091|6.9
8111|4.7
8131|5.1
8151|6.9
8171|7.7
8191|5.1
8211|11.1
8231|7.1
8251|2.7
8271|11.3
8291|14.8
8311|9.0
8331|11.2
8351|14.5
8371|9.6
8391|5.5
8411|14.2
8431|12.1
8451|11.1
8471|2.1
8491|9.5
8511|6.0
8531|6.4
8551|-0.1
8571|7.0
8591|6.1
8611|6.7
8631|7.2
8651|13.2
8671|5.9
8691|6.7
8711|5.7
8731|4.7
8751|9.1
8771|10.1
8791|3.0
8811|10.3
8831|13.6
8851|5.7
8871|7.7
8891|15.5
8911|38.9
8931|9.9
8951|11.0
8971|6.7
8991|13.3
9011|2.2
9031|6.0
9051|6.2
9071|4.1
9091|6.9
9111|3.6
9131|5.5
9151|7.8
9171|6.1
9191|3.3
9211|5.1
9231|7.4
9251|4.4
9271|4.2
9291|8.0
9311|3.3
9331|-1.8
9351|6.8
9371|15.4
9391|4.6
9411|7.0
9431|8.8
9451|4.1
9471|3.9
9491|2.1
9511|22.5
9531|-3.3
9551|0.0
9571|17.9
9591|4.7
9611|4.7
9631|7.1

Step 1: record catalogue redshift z 0.780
